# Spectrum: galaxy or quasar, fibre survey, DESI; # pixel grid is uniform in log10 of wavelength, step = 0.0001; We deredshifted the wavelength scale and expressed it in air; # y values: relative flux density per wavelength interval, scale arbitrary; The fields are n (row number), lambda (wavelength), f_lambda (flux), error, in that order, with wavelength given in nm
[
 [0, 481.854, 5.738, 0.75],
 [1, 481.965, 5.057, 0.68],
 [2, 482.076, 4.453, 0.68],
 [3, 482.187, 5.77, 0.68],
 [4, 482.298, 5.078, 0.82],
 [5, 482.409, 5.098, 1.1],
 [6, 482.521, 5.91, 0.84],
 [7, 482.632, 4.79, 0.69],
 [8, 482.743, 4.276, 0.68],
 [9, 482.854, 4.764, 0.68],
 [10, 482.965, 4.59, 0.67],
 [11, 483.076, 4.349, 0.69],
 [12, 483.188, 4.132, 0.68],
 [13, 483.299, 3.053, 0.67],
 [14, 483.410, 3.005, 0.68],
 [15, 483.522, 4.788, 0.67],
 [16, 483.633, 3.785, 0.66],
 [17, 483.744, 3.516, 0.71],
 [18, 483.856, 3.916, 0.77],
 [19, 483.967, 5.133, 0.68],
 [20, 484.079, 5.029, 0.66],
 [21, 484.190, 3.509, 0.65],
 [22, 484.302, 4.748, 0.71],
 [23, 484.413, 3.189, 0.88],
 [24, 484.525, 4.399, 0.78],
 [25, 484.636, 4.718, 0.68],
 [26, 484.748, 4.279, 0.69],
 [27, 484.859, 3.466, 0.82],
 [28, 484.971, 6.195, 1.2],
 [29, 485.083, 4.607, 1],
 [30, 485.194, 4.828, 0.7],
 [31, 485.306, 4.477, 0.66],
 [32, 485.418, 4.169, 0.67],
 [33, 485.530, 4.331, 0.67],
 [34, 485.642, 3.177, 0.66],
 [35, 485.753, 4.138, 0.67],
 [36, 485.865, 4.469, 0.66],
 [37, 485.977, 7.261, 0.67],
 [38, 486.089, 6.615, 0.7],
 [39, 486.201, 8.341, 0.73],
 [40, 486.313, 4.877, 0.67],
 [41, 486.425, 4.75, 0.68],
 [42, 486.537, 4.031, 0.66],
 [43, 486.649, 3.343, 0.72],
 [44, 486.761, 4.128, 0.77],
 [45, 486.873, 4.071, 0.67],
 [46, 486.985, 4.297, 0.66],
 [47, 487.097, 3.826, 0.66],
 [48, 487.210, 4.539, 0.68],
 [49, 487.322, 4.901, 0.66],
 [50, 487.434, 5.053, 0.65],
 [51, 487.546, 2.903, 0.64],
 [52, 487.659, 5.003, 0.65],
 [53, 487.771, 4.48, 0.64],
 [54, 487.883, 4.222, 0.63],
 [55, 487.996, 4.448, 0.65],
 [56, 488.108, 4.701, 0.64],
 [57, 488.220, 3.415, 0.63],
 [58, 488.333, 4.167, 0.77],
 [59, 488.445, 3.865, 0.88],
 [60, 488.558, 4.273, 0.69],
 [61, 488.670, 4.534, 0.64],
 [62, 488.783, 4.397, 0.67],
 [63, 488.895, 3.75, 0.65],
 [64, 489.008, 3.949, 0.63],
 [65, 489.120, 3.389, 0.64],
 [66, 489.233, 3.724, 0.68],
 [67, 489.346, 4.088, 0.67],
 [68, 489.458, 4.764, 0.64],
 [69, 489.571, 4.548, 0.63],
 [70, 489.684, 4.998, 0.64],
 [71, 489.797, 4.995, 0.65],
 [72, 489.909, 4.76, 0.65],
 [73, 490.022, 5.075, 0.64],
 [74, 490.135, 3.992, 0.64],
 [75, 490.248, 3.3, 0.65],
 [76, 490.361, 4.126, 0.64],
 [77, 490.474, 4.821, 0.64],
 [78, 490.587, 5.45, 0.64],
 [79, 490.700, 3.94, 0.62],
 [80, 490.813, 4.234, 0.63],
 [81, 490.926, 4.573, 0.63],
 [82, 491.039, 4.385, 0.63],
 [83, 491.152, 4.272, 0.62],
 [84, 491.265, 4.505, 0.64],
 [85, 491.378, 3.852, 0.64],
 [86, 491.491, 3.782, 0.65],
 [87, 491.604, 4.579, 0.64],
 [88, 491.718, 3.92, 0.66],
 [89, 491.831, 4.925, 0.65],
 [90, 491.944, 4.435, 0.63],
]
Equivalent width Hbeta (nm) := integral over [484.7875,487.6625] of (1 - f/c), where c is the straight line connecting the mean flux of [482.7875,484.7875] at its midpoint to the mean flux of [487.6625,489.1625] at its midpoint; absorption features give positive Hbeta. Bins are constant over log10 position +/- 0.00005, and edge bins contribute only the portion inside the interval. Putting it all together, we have -0.36 nm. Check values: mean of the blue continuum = 4.16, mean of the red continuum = 4.16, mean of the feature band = 4.68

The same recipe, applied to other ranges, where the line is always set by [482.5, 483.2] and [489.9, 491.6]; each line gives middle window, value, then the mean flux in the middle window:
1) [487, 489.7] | 0.12 nm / 4.24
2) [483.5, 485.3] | 0.09 nm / 4.38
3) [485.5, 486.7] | -0.14 nm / 5.05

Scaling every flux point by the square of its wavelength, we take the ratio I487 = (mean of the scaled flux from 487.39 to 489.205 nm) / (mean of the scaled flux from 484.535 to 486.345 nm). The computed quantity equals 0.8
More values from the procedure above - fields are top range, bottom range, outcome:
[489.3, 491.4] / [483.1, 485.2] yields 1.09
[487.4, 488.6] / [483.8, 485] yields 0.98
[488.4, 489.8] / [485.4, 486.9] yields 0.88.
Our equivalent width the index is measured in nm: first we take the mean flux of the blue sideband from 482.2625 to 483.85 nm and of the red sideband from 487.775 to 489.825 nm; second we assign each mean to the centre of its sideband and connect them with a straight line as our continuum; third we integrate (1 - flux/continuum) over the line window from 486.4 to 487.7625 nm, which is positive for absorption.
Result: 0.01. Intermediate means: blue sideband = 4.34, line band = 4.23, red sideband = 4.23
